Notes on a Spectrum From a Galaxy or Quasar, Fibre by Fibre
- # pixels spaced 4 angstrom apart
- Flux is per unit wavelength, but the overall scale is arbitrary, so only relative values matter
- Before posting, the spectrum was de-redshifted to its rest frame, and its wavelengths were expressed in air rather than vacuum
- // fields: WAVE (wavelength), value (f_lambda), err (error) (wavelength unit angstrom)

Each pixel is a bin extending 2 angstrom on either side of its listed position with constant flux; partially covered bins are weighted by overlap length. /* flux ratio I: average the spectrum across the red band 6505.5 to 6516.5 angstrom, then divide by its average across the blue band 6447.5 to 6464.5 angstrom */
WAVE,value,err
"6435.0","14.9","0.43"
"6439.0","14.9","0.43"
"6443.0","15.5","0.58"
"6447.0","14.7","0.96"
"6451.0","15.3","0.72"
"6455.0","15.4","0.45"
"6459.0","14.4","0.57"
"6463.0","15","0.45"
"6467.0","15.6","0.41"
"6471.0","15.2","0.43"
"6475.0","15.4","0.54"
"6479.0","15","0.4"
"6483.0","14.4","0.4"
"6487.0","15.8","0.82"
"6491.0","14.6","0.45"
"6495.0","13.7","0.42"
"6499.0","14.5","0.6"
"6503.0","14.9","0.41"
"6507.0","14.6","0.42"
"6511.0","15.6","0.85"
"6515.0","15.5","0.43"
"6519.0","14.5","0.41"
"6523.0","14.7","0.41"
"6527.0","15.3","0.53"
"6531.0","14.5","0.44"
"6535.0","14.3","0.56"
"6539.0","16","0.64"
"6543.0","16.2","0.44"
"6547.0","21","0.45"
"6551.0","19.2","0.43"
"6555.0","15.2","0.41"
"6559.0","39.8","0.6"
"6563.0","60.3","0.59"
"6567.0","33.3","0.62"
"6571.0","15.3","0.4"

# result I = 1.02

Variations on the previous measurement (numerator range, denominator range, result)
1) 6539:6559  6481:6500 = 1.36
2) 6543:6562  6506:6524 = 1.66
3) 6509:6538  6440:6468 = 0.99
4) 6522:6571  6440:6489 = 1.53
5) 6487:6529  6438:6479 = 0.98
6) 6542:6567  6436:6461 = 1.96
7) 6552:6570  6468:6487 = 2.31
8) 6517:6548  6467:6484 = 1.04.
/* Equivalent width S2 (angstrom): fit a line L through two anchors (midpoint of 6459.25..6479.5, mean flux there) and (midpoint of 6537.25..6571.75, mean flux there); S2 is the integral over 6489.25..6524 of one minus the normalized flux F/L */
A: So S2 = 9.4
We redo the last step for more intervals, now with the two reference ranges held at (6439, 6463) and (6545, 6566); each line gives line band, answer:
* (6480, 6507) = 8.62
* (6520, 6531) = 4.84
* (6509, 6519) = 3.81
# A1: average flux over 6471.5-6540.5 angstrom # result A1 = 14.9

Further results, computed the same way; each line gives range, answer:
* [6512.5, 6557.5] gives 16.3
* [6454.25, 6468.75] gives 15.1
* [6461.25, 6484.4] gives 15.1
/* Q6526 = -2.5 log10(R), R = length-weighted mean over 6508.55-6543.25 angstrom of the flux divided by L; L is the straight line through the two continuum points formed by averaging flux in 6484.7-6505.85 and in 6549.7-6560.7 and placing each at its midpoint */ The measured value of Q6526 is 0.29 mag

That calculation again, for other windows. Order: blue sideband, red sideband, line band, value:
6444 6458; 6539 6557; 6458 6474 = 0.03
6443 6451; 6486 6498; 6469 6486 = -0.02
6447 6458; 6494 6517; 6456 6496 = 0.00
